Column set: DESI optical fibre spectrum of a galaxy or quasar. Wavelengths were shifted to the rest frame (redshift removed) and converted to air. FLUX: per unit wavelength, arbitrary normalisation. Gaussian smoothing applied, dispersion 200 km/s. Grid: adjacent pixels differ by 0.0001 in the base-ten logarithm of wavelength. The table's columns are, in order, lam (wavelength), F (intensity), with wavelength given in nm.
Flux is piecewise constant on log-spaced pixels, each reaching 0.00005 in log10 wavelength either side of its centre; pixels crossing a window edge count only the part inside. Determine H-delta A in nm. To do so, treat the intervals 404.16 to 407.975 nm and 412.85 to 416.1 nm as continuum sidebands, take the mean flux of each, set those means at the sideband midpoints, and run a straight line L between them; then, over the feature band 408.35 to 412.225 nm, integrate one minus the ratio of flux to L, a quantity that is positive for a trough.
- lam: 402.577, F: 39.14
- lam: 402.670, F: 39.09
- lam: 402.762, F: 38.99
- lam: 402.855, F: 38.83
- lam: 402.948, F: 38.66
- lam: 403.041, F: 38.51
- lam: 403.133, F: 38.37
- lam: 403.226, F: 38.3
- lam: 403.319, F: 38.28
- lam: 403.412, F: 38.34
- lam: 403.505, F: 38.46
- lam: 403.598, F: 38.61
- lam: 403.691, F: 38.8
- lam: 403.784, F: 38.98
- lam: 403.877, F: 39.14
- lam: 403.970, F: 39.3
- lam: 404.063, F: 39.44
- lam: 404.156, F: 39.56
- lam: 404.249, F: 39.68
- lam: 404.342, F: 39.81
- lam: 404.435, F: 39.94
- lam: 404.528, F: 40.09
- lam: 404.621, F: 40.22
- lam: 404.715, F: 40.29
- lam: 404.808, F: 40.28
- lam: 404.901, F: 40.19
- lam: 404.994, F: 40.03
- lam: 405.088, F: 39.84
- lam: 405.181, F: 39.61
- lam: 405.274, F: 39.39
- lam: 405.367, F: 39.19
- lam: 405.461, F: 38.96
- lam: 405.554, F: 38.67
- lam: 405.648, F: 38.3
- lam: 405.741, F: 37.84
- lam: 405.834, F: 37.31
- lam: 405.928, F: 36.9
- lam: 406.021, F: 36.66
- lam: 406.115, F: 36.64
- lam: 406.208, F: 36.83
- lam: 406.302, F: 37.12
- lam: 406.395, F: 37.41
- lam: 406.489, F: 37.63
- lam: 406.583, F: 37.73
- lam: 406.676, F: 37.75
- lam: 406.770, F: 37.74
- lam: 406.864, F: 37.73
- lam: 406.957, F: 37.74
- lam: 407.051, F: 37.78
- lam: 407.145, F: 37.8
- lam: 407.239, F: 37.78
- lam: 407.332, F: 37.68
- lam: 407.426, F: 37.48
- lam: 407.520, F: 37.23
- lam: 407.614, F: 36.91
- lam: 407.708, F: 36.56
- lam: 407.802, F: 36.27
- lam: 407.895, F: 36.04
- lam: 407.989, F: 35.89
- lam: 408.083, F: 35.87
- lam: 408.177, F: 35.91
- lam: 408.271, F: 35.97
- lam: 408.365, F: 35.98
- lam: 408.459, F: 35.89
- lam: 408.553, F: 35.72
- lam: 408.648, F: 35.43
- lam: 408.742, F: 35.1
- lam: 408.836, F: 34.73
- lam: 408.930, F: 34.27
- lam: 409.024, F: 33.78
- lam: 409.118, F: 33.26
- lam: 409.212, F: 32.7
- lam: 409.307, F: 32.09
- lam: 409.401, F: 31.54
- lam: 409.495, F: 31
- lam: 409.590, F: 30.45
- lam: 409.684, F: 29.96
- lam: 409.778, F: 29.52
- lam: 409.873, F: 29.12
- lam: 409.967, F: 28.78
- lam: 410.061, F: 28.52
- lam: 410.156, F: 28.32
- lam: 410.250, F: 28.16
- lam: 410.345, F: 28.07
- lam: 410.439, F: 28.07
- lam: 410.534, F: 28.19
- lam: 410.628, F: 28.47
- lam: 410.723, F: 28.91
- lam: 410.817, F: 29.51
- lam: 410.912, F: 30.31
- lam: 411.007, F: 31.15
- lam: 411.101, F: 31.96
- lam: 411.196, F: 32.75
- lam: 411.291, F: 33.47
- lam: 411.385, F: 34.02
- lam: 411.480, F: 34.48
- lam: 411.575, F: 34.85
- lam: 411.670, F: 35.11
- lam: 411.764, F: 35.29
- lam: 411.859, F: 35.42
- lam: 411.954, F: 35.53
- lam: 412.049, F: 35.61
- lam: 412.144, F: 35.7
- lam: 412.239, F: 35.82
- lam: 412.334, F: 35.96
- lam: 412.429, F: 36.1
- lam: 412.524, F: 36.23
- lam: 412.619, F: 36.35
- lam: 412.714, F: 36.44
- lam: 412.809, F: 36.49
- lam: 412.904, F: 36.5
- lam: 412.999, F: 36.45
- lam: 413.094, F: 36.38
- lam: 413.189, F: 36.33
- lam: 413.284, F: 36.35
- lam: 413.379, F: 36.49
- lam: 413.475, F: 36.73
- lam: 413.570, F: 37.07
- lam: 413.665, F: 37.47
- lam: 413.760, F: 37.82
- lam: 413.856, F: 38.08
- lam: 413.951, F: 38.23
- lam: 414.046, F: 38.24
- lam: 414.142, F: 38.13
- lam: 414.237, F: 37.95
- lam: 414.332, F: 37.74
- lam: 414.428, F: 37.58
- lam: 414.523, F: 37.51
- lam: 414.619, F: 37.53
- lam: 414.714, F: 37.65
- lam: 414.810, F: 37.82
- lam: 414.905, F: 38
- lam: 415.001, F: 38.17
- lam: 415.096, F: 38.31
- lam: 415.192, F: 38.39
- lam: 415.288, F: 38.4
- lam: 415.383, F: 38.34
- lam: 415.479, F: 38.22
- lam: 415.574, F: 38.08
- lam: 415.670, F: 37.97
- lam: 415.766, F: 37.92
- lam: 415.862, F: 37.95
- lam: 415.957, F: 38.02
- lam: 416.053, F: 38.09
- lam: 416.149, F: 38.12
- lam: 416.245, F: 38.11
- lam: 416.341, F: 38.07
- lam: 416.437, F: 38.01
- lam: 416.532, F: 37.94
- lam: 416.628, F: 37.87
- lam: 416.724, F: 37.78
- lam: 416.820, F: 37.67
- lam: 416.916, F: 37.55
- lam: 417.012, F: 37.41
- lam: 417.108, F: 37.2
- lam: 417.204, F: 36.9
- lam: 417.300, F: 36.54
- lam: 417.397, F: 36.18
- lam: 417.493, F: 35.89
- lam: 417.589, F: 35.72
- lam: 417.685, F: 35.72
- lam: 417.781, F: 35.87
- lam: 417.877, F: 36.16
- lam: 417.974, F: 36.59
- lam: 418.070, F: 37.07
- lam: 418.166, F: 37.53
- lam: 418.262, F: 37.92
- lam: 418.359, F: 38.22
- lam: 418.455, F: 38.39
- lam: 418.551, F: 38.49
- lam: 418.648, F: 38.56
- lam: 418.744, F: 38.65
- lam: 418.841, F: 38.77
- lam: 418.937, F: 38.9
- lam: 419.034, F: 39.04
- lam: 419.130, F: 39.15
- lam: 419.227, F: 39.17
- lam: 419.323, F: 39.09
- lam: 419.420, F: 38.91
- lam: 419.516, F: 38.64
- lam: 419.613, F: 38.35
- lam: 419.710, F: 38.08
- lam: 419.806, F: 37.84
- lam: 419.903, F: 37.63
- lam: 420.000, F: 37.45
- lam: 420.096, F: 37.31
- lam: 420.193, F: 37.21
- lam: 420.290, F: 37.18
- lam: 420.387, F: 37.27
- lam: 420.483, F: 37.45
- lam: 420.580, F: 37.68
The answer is 0.58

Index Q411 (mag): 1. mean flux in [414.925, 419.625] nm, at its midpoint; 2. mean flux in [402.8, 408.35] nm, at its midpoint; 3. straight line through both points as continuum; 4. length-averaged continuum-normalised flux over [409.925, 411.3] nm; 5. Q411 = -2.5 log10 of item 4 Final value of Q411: 0.27 mag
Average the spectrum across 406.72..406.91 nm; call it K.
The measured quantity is 37.6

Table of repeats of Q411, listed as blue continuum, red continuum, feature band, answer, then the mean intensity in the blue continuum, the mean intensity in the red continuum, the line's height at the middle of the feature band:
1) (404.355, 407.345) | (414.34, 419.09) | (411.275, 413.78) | 0.06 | 38.4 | 37.7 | 38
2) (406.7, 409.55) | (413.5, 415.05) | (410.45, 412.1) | 0.13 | 35.7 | 37.8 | 36.8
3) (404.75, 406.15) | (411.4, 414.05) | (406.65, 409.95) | 0.08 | 38.7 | 36.3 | 37.7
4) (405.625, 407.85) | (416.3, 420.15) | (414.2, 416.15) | -0.01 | 37.4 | 37.7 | 37.6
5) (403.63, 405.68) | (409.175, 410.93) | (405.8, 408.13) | -0.06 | 39.5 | 29.5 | 35.2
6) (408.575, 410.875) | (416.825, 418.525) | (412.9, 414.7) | -0.10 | 30.8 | 36.9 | 33.9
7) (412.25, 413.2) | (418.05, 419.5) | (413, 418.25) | 0.00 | 36.3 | 38.6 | 37.4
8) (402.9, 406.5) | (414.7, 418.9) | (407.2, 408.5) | 0.06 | 38.8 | 37.6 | 38.5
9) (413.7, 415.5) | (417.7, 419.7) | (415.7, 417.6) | 0.02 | 38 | 38.1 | 38.1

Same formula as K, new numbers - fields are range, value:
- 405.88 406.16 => 36.7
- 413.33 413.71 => 36.9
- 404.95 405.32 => 39.7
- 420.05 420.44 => 37.3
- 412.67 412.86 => 36.5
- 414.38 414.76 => 37.6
